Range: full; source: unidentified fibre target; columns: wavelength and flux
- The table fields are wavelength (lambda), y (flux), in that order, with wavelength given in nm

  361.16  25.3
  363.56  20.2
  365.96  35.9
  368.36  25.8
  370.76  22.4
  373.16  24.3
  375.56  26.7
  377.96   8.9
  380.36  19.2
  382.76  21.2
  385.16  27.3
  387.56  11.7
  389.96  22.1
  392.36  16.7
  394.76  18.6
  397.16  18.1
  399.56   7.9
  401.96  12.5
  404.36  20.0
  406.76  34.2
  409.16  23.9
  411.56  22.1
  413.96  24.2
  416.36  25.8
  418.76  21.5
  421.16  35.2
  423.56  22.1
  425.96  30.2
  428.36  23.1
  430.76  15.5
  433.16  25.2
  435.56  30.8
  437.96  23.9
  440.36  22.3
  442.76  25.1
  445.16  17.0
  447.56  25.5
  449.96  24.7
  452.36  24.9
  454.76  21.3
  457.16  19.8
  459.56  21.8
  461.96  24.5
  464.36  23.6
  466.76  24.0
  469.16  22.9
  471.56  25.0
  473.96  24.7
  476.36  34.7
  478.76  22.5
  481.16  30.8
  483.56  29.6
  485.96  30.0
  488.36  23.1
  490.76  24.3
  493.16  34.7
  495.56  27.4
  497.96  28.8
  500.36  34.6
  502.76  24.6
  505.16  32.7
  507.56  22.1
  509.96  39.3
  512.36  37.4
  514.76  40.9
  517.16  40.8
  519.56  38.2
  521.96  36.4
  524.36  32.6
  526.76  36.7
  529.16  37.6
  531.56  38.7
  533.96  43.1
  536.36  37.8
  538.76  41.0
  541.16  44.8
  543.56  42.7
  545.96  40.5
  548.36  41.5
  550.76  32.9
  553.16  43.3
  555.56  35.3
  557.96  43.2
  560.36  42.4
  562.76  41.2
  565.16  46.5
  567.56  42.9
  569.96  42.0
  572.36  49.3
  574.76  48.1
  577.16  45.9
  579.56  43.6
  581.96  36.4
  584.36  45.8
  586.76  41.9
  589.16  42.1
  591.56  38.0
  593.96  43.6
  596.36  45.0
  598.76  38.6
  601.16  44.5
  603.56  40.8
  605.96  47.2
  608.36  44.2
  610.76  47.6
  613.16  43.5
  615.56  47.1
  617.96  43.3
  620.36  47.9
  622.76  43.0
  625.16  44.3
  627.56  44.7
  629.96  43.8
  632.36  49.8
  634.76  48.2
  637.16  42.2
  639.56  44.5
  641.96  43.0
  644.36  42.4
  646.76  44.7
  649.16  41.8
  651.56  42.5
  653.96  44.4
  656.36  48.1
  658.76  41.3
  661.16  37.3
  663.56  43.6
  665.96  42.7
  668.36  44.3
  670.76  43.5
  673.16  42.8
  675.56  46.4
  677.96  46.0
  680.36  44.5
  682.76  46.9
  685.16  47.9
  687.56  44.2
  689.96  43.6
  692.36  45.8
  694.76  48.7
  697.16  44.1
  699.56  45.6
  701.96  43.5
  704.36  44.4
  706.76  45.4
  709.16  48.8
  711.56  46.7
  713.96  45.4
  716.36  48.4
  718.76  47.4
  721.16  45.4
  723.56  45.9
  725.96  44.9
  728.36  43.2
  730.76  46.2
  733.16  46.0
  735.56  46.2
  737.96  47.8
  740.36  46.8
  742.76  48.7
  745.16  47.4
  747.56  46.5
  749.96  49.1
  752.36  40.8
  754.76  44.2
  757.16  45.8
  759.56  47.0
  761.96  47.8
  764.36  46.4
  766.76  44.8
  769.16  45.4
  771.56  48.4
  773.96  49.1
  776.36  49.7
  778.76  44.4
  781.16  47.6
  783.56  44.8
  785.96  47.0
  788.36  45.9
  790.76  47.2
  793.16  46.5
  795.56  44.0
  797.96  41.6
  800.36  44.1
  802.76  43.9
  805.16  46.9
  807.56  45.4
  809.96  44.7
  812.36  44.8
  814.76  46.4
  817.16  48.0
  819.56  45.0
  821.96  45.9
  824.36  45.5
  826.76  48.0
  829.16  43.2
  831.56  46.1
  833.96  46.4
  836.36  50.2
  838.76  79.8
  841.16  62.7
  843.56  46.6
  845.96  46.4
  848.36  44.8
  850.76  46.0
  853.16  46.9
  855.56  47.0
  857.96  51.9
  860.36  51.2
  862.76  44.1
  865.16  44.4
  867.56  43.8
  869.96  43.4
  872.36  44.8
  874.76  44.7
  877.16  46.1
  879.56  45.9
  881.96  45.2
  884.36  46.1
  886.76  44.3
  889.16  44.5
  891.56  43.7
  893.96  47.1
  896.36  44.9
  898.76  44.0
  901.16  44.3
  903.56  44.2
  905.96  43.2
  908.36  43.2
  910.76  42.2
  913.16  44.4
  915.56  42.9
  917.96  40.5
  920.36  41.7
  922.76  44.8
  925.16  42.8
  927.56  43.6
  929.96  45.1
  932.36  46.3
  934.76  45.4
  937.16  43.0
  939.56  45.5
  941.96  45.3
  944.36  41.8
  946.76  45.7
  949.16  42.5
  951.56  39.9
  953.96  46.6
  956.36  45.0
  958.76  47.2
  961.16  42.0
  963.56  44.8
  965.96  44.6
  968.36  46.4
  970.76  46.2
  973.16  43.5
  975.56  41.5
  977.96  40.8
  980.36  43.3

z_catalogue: 0.28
